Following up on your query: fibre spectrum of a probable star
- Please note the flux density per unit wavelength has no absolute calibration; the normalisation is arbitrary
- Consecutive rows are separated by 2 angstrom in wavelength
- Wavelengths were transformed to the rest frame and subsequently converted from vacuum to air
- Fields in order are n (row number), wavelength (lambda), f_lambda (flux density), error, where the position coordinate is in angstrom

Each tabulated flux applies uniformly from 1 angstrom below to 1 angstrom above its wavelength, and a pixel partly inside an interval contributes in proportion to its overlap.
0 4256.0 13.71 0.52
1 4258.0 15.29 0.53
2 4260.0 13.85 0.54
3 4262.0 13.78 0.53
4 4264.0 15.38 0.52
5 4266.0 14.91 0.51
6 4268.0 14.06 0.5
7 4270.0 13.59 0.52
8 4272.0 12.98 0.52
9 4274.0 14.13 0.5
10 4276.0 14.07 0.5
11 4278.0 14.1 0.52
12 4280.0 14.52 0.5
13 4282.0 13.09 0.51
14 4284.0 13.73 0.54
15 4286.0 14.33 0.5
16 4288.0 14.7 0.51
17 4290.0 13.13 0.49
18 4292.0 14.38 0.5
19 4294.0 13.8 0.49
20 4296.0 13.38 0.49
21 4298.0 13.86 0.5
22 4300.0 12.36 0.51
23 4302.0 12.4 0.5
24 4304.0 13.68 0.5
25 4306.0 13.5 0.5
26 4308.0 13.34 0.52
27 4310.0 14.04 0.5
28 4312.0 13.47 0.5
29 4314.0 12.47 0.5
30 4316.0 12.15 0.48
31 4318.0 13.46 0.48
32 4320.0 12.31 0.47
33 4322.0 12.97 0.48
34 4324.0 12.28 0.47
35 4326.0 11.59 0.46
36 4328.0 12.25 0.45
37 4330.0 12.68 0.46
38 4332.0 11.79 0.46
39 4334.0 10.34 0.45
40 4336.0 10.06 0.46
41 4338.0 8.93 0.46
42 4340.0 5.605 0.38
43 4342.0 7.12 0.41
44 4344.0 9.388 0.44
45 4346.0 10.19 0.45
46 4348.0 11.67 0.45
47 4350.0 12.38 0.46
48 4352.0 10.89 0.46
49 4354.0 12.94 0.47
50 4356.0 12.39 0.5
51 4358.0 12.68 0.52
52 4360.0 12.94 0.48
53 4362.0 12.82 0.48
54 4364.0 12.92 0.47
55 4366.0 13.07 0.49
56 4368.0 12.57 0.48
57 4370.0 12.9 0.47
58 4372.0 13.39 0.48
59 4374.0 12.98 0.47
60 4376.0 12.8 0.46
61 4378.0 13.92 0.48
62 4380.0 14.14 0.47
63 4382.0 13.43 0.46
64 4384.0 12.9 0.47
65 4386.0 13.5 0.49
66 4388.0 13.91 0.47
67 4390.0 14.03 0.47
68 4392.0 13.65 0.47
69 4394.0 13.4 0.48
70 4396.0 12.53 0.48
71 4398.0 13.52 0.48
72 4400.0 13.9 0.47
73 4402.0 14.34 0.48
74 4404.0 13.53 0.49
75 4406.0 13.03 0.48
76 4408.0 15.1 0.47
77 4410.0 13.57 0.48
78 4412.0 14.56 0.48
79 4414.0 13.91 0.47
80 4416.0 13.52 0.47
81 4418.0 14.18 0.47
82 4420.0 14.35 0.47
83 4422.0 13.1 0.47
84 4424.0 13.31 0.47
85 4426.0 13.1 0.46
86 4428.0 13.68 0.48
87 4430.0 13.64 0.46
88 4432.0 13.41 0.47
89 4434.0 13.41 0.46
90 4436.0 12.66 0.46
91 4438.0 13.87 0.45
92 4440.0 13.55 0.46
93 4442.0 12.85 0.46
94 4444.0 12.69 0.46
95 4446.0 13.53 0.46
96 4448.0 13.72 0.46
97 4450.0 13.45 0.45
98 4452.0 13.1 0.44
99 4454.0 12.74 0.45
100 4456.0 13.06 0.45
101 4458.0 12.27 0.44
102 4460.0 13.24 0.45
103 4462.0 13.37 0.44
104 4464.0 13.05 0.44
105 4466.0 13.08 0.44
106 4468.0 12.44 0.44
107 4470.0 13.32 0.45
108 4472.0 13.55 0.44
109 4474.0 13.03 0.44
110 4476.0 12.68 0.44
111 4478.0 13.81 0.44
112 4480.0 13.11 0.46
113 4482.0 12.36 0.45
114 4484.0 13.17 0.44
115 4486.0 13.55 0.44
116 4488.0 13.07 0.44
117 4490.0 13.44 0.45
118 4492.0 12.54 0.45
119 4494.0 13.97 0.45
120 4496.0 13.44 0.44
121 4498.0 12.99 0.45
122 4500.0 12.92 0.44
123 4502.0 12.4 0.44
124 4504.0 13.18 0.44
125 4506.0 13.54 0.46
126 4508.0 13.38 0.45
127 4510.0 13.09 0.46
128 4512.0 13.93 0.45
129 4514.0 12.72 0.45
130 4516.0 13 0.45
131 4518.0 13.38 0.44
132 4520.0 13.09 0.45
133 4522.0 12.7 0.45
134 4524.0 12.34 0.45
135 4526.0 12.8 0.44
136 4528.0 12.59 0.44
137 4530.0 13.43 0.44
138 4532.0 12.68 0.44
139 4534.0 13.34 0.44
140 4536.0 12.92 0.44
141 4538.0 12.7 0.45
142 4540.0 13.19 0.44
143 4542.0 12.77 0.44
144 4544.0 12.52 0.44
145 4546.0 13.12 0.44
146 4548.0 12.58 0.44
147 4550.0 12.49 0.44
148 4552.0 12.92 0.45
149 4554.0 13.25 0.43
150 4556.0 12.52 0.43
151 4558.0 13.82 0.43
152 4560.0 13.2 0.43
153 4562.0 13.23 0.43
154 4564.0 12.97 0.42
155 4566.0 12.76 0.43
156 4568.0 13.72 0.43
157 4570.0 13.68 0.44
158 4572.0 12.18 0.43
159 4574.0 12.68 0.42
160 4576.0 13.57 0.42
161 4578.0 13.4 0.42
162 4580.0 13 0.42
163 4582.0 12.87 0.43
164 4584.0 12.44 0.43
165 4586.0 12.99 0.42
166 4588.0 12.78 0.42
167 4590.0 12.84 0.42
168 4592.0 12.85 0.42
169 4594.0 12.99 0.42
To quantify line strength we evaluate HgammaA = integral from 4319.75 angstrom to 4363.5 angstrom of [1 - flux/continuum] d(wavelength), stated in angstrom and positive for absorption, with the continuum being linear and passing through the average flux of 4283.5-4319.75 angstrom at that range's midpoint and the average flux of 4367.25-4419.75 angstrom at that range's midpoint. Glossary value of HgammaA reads 7.49 angstrom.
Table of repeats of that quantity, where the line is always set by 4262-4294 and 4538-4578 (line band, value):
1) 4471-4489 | 0.2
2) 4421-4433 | 0.1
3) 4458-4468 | 0.3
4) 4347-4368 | 2.0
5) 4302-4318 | 0.8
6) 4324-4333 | 1.1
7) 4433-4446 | 0.2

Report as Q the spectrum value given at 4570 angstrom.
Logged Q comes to 13.68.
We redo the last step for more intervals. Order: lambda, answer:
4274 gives 14.13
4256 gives 13.71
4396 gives 12.53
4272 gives 12.98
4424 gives 13.31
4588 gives 12.78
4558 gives 13.82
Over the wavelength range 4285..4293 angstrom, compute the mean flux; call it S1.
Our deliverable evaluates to 14.1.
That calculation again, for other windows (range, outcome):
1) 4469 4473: 13.4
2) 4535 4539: 12.8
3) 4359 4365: 12.9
